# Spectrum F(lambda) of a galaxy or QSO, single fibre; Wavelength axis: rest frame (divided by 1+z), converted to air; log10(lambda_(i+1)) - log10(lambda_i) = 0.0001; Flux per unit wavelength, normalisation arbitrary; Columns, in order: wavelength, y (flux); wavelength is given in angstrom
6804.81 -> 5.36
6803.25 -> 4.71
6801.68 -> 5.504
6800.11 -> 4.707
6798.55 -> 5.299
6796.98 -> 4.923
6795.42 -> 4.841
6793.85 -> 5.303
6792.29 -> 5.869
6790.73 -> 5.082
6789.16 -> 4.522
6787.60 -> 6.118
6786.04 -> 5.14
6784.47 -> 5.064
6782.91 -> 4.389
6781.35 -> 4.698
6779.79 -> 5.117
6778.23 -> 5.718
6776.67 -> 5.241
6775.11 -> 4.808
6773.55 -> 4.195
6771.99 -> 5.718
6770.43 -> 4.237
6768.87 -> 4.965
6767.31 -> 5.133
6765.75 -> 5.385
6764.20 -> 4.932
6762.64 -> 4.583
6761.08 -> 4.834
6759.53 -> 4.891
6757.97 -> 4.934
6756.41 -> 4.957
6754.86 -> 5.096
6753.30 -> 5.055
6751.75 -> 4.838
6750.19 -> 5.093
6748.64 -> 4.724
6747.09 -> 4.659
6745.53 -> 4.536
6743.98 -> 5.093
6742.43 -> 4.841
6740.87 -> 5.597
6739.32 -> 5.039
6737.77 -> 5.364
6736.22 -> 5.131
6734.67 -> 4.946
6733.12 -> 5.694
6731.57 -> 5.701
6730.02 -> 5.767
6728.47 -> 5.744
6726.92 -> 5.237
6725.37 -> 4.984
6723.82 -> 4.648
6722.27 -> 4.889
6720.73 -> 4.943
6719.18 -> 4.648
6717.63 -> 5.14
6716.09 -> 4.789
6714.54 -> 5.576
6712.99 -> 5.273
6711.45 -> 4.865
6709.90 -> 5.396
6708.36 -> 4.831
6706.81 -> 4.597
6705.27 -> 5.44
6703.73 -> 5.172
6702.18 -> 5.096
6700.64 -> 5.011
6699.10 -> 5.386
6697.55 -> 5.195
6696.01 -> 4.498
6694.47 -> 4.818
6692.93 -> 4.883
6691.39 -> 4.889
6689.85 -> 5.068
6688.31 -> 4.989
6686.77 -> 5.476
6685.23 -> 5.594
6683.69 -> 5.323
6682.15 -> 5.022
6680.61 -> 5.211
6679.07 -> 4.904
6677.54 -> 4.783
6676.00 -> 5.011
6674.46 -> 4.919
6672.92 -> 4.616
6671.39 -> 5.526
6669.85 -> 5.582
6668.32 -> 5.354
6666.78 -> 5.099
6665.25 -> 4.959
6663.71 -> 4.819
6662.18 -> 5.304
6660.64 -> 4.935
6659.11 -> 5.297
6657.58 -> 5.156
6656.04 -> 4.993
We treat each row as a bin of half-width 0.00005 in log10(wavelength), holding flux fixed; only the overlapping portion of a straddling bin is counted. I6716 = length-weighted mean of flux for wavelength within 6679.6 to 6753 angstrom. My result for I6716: 5.1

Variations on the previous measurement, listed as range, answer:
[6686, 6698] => 4.97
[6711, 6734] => 5.2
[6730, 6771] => 5.03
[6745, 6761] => 4.88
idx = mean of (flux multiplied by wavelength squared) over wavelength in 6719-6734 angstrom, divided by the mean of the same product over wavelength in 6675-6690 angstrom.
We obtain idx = 1.03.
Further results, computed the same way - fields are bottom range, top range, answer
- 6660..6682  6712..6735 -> 1.04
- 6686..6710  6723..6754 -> 1.03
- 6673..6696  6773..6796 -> 1.04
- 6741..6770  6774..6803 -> 1.05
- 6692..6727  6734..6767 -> 1.01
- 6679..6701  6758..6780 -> 1.00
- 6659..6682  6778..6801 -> 1.04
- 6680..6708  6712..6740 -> 1.03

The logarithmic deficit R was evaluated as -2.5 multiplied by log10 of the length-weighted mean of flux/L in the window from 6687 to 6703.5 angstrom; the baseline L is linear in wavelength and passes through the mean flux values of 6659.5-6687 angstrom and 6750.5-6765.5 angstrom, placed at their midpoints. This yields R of 0.02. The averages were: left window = 5.13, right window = 4.93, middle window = 5.01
